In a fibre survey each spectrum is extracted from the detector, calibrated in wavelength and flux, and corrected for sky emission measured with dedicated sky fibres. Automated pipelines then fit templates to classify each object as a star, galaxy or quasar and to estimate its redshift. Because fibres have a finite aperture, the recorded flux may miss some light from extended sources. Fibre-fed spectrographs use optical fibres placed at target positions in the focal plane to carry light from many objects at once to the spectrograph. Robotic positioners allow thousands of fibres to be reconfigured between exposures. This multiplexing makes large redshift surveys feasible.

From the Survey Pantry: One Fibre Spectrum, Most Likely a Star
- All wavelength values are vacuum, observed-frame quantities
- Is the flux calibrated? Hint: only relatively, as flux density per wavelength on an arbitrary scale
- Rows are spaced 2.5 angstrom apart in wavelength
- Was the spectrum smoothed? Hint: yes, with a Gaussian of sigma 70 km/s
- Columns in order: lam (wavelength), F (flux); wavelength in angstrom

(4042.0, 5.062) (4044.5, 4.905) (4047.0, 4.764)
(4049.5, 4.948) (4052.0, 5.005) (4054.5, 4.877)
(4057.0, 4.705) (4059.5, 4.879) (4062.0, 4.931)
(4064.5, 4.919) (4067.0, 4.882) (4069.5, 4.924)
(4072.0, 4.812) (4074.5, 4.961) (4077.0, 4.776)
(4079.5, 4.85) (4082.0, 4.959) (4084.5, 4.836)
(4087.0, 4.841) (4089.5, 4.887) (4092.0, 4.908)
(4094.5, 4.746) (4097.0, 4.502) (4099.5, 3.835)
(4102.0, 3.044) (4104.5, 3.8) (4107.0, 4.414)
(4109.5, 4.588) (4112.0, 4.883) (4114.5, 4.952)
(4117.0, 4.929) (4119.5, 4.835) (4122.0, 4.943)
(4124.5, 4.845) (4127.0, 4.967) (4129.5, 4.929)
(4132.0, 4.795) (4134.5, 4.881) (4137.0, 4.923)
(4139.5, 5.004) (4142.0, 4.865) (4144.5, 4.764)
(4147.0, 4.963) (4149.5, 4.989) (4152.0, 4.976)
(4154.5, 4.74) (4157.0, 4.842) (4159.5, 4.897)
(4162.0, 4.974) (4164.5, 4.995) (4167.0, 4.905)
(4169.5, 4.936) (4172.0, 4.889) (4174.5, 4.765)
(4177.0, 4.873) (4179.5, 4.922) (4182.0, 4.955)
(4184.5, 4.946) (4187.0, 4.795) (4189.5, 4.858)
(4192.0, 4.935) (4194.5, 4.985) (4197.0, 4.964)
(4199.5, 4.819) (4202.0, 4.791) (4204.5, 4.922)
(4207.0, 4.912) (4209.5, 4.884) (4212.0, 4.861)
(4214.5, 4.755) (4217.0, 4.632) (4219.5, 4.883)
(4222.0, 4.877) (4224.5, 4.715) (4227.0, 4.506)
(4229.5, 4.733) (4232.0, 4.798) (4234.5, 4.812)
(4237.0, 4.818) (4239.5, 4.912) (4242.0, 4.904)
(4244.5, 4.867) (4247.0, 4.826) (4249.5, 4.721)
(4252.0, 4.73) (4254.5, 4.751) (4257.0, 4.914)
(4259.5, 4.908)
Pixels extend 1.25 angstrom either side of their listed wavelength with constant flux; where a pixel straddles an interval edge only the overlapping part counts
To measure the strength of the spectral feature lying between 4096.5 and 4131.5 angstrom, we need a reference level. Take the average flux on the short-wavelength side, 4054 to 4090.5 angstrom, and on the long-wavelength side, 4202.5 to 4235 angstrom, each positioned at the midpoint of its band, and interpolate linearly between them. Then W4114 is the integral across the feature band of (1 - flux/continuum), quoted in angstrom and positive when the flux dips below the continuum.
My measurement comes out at 2.2 angstrom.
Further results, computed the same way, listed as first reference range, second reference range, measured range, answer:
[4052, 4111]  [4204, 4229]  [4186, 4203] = -0.4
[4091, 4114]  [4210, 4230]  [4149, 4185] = -2.8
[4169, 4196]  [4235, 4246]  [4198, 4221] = 0.2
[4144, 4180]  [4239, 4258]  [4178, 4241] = 0.2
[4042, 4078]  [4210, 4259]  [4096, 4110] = 2.5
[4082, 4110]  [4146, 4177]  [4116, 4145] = -1.4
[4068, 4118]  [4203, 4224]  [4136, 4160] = -0.9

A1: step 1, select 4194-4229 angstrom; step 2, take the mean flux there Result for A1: 4.82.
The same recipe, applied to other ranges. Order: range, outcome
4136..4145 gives 4.9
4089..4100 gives 4.6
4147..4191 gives 4.9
